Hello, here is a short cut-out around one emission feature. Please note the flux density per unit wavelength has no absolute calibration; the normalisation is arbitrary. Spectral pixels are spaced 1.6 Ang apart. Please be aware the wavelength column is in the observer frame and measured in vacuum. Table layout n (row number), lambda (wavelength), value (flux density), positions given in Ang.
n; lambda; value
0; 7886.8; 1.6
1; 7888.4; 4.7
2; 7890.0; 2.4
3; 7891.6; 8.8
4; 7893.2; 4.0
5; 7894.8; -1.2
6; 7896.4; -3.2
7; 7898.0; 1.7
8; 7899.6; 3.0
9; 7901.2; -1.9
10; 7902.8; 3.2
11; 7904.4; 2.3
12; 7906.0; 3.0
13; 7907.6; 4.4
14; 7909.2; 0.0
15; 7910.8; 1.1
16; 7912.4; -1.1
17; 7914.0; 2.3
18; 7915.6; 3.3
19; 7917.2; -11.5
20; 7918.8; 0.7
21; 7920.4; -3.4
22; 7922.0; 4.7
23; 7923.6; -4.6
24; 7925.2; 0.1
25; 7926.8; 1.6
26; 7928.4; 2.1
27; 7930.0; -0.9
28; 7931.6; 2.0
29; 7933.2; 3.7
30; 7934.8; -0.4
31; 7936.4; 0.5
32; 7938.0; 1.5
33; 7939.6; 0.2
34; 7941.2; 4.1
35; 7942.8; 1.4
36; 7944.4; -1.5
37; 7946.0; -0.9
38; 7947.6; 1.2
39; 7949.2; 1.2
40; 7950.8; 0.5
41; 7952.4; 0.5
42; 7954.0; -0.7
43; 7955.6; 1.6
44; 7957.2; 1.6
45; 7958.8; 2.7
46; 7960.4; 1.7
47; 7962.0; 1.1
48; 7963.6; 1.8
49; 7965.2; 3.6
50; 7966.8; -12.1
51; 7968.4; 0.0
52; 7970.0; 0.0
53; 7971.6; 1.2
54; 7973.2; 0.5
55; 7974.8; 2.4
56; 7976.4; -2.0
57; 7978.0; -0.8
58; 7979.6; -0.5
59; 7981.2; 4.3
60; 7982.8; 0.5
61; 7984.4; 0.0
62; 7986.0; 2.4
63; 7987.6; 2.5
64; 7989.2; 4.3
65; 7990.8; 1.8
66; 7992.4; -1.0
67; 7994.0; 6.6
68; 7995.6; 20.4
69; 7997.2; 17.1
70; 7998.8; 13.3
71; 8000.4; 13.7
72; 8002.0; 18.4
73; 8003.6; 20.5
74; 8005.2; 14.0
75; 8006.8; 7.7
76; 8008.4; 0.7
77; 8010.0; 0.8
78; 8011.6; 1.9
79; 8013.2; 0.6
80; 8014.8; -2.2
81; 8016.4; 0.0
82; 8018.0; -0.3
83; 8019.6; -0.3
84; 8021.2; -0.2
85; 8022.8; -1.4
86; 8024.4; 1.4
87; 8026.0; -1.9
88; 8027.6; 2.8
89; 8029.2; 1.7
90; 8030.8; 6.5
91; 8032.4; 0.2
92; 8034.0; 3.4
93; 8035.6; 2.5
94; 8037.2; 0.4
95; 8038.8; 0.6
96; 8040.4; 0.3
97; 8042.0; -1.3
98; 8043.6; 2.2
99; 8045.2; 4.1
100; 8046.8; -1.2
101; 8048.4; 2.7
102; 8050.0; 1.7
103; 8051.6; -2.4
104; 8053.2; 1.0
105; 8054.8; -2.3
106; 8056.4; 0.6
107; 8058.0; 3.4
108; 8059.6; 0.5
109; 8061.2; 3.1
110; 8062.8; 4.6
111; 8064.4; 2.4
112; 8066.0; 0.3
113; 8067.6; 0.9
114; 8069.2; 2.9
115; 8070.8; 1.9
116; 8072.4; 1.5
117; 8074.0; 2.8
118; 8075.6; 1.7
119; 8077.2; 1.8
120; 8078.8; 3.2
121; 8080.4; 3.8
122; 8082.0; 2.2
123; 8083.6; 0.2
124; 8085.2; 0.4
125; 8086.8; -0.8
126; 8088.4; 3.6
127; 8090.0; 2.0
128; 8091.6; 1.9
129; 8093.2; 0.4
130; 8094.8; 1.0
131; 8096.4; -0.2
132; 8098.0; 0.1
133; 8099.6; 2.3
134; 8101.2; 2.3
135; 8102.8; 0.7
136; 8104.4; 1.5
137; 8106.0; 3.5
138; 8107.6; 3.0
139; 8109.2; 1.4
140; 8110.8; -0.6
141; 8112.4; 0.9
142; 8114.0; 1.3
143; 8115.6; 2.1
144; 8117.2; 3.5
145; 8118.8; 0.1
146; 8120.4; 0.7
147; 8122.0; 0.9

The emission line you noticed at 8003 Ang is [O II] 3727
